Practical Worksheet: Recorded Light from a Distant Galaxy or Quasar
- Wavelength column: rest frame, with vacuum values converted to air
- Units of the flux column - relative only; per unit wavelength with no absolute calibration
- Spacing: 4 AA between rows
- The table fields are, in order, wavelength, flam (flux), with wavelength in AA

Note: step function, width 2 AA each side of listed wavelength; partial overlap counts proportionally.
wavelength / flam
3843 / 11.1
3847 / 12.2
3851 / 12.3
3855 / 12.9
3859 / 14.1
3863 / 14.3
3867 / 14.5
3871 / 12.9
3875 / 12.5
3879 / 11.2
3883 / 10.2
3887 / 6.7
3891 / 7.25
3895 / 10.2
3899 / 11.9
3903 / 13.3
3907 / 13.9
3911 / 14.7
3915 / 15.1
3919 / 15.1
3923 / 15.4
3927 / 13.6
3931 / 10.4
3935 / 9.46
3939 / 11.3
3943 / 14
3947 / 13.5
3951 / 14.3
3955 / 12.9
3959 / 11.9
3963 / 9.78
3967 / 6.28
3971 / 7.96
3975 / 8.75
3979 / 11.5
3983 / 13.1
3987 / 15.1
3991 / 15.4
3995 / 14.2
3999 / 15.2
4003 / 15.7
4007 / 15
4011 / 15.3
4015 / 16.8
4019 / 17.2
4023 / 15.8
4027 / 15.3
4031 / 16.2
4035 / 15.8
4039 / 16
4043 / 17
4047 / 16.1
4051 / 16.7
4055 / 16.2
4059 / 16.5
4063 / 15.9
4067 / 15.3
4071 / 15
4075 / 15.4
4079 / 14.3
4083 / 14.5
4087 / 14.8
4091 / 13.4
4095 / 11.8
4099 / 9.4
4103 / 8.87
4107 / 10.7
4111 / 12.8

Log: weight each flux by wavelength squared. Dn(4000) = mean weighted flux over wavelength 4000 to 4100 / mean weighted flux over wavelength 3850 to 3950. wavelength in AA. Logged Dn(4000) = 1.33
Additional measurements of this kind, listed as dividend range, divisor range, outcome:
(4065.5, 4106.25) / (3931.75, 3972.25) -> 1.26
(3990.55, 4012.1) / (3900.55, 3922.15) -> 1.10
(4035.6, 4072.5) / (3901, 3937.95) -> 1.29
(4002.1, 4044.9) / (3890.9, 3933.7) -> 1.30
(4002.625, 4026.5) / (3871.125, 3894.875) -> 1.73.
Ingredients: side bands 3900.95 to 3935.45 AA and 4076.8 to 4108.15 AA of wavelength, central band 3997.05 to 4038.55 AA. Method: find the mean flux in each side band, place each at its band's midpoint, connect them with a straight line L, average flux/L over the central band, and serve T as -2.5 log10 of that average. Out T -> -0.23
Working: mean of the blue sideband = 13.6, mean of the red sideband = 12.3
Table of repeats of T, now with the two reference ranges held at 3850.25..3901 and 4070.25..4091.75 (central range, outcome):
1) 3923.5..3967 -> 0.06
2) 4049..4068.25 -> -0.13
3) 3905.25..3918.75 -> -0.20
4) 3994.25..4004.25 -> -0.13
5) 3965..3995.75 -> 0.15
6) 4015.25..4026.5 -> -0.19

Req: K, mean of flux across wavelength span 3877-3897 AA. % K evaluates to 9.11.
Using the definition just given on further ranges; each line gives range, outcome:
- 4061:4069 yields 15.6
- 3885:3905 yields 9.87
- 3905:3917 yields 14.6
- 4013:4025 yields 16.6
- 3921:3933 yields 13.1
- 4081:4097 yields 13.6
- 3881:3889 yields 8.45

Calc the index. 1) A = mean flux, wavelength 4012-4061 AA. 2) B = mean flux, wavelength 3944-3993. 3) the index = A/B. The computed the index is 1.39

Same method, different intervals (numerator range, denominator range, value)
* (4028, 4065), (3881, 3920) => 1.38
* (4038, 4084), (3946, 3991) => 1.37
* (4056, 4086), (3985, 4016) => 1.00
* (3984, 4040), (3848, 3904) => 1.33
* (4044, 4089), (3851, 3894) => 1.33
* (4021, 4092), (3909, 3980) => 1.30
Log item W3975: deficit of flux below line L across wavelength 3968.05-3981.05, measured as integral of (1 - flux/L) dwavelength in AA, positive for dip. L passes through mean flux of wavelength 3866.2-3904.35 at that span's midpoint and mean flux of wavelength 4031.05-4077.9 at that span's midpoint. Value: 4.2 AA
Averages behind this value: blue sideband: 10.9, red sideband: 16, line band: 9.19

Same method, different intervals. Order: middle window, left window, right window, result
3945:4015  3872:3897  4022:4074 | 3.32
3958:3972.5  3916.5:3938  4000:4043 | 5.39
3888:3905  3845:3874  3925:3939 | 2.44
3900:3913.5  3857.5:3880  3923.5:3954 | -1.01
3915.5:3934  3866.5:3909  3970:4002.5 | -2.62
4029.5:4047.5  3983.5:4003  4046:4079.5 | -0.89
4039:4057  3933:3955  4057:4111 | -4.33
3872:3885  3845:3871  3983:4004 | 2.06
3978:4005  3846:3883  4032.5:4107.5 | -1.07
